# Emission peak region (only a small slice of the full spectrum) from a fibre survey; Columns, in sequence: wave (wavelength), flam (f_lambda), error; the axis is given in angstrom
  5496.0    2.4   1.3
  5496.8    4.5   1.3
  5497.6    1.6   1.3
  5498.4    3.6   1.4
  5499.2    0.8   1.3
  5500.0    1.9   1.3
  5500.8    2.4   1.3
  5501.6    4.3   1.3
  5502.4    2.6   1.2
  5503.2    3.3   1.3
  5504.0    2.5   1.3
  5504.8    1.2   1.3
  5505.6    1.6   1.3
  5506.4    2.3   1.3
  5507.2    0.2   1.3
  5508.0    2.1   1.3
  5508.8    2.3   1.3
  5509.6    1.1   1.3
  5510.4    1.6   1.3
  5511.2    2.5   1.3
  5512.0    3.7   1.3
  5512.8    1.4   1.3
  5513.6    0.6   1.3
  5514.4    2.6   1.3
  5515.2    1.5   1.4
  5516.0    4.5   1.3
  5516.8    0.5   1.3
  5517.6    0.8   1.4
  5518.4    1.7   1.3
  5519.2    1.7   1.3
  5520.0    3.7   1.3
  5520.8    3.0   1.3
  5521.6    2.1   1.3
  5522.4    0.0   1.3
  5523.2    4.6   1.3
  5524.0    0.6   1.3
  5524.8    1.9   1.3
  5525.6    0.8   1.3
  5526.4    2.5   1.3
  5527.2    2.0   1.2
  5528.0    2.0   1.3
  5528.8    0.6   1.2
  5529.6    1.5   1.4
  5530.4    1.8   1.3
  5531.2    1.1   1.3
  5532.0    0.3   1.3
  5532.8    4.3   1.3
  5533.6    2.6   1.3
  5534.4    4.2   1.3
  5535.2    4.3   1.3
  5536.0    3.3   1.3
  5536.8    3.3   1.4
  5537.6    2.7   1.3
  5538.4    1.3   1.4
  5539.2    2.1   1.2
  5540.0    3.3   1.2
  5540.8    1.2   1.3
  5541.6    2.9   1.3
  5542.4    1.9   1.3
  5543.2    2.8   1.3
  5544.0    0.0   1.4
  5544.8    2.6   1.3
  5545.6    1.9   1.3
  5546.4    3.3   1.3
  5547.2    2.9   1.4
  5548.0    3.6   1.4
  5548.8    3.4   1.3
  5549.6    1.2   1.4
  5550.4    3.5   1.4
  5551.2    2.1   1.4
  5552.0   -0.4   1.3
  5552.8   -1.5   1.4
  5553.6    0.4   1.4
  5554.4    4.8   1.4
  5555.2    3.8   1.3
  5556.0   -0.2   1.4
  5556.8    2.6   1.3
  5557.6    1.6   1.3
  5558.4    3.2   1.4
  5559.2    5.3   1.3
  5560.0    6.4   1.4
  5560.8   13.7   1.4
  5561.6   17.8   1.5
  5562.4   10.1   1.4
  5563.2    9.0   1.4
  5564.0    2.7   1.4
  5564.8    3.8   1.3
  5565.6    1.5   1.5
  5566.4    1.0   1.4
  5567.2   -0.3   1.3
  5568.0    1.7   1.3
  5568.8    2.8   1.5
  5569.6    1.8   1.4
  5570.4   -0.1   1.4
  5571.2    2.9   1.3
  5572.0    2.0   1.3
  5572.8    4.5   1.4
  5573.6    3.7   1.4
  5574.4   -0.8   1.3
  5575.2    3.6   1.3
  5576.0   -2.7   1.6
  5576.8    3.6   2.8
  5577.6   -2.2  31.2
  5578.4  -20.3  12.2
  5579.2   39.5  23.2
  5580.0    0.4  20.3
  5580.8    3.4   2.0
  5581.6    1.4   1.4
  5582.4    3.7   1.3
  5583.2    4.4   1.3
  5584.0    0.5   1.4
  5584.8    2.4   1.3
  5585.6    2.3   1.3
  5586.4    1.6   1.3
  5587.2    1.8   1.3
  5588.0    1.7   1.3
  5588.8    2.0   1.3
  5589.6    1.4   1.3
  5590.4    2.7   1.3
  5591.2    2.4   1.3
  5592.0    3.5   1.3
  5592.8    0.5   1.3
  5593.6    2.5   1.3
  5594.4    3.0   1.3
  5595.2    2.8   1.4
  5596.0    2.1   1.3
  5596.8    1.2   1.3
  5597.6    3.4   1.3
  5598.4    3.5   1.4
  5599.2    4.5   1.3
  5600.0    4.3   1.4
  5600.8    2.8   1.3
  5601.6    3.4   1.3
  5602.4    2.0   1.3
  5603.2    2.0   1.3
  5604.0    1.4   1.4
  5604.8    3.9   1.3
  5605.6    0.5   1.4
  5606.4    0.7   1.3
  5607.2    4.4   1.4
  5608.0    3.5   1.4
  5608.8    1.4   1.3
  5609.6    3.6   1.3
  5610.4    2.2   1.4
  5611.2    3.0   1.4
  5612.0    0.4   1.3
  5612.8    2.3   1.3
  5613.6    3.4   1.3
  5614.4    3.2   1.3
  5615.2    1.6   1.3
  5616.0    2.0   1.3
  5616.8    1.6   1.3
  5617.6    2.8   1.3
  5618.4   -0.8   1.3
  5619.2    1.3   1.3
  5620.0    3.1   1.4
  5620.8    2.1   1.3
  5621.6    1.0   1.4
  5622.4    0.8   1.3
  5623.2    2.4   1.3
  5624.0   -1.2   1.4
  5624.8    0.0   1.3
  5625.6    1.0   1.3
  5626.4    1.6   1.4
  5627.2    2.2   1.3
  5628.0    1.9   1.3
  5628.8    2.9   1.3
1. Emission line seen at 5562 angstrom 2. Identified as H-beta 4861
